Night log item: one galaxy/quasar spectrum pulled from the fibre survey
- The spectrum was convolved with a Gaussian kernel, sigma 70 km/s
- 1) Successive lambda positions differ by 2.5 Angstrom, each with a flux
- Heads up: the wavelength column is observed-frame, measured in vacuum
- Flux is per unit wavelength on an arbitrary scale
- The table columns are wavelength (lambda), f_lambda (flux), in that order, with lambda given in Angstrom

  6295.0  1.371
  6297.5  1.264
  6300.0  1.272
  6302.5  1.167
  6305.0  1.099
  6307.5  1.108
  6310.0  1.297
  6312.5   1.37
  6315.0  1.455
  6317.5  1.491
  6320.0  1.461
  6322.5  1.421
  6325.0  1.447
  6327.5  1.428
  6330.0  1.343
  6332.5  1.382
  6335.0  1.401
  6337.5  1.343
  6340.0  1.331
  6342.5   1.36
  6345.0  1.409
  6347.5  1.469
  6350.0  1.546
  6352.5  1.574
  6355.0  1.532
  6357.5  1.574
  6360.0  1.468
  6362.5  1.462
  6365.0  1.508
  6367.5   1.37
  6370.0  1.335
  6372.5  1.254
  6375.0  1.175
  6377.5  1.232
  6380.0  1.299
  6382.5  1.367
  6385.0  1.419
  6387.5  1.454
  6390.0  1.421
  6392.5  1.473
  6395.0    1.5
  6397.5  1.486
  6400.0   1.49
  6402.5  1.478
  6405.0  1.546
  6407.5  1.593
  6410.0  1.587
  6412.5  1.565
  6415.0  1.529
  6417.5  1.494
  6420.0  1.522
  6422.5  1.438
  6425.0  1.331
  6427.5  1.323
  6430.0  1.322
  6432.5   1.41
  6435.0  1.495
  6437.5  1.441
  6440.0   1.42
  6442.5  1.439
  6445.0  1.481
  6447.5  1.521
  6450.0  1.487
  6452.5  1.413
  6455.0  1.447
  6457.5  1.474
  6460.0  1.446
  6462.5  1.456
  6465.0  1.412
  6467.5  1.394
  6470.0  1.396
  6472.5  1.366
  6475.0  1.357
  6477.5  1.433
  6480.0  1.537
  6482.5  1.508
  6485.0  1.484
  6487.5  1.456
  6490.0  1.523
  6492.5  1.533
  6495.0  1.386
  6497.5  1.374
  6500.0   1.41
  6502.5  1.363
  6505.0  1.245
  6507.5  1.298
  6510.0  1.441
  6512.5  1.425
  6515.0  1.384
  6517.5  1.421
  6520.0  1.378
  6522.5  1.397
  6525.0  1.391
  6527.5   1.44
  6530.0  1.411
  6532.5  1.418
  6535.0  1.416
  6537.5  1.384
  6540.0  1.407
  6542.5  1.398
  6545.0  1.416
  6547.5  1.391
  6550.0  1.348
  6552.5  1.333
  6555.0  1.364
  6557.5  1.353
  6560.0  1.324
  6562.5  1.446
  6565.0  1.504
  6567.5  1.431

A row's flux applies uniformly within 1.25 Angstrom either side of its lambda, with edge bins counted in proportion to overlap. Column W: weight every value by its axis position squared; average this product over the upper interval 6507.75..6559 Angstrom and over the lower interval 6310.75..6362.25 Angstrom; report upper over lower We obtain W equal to 1.0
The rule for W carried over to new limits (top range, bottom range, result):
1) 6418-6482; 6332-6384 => 1.05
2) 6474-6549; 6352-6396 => 1.05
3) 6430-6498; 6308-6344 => 1.09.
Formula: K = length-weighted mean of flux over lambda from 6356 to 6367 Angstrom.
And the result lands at 1.49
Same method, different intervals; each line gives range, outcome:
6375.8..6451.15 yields 1.45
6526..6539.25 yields 1.41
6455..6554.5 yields 1.41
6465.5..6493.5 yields 1.45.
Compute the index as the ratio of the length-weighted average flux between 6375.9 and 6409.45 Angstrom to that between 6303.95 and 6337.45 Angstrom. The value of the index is 1.06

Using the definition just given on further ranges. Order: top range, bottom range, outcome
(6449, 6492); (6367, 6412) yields 1.02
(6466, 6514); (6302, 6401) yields 1.02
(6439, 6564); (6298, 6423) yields 1.00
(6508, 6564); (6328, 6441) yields 0.97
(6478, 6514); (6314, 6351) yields 1.01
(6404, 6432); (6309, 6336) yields 1.05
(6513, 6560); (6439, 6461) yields 0.95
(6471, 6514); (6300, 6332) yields 1.06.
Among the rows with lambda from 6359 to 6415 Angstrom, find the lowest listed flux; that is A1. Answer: 1.175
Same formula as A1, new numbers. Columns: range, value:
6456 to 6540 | 1.245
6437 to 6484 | 1.357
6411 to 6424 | 1.438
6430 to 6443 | 1.322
